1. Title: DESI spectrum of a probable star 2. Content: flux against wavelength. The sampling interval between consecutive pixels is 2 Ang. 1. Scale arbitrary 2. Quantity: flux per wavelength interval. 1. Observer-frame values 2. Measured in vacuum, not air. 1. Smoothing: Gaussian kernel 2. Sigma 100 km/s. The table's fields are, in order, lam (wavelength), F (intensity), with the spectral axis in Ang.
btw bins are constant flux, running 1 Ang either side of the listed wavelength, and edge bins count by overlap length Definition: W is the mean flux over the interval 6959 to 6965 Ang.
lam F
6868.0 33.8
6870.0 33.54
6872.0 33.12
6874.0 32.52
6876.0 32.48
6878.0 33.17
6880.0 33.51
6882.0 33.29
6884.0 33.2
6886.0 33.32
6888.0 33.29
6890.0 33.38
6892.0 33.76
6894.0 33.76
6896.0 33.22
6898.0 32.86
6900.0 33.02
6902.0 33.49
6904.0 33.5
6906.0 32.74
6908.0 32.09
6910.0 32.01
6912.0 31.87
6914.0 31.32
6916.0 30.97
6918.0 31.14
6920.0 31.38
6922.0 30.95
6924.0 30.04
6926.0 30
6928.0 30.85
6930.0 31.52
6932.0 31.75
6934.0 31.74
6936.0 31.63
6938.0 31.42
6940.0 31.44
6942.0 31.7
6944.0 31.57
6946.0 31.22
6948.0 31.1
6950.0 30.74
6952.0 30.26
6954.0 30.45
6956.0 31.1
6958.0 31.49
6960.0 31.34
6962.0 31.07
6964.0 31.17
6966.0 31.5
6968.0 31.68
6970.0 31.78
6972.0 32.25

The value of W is 31.2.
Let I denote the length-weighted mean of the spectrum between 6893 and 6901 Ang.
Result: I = 33.2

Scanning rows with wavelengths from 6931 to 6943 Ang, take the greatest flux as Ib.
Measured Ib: 31.75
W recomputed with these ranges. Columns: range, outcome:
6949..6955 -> 30.5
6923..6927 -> 30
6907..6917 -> 31.7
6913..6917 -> 31.1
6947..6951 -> 30.9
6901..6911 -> 32.8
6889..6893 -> 33.6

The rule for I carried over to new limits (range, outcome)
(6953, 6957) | 30.8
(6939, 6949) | 31.4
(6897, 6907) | 33.1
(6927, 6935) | 31.5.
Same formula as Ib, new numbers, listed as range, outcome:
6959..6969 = 31.68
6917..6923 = 31.38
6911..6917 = 31.87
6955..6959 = 31.49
